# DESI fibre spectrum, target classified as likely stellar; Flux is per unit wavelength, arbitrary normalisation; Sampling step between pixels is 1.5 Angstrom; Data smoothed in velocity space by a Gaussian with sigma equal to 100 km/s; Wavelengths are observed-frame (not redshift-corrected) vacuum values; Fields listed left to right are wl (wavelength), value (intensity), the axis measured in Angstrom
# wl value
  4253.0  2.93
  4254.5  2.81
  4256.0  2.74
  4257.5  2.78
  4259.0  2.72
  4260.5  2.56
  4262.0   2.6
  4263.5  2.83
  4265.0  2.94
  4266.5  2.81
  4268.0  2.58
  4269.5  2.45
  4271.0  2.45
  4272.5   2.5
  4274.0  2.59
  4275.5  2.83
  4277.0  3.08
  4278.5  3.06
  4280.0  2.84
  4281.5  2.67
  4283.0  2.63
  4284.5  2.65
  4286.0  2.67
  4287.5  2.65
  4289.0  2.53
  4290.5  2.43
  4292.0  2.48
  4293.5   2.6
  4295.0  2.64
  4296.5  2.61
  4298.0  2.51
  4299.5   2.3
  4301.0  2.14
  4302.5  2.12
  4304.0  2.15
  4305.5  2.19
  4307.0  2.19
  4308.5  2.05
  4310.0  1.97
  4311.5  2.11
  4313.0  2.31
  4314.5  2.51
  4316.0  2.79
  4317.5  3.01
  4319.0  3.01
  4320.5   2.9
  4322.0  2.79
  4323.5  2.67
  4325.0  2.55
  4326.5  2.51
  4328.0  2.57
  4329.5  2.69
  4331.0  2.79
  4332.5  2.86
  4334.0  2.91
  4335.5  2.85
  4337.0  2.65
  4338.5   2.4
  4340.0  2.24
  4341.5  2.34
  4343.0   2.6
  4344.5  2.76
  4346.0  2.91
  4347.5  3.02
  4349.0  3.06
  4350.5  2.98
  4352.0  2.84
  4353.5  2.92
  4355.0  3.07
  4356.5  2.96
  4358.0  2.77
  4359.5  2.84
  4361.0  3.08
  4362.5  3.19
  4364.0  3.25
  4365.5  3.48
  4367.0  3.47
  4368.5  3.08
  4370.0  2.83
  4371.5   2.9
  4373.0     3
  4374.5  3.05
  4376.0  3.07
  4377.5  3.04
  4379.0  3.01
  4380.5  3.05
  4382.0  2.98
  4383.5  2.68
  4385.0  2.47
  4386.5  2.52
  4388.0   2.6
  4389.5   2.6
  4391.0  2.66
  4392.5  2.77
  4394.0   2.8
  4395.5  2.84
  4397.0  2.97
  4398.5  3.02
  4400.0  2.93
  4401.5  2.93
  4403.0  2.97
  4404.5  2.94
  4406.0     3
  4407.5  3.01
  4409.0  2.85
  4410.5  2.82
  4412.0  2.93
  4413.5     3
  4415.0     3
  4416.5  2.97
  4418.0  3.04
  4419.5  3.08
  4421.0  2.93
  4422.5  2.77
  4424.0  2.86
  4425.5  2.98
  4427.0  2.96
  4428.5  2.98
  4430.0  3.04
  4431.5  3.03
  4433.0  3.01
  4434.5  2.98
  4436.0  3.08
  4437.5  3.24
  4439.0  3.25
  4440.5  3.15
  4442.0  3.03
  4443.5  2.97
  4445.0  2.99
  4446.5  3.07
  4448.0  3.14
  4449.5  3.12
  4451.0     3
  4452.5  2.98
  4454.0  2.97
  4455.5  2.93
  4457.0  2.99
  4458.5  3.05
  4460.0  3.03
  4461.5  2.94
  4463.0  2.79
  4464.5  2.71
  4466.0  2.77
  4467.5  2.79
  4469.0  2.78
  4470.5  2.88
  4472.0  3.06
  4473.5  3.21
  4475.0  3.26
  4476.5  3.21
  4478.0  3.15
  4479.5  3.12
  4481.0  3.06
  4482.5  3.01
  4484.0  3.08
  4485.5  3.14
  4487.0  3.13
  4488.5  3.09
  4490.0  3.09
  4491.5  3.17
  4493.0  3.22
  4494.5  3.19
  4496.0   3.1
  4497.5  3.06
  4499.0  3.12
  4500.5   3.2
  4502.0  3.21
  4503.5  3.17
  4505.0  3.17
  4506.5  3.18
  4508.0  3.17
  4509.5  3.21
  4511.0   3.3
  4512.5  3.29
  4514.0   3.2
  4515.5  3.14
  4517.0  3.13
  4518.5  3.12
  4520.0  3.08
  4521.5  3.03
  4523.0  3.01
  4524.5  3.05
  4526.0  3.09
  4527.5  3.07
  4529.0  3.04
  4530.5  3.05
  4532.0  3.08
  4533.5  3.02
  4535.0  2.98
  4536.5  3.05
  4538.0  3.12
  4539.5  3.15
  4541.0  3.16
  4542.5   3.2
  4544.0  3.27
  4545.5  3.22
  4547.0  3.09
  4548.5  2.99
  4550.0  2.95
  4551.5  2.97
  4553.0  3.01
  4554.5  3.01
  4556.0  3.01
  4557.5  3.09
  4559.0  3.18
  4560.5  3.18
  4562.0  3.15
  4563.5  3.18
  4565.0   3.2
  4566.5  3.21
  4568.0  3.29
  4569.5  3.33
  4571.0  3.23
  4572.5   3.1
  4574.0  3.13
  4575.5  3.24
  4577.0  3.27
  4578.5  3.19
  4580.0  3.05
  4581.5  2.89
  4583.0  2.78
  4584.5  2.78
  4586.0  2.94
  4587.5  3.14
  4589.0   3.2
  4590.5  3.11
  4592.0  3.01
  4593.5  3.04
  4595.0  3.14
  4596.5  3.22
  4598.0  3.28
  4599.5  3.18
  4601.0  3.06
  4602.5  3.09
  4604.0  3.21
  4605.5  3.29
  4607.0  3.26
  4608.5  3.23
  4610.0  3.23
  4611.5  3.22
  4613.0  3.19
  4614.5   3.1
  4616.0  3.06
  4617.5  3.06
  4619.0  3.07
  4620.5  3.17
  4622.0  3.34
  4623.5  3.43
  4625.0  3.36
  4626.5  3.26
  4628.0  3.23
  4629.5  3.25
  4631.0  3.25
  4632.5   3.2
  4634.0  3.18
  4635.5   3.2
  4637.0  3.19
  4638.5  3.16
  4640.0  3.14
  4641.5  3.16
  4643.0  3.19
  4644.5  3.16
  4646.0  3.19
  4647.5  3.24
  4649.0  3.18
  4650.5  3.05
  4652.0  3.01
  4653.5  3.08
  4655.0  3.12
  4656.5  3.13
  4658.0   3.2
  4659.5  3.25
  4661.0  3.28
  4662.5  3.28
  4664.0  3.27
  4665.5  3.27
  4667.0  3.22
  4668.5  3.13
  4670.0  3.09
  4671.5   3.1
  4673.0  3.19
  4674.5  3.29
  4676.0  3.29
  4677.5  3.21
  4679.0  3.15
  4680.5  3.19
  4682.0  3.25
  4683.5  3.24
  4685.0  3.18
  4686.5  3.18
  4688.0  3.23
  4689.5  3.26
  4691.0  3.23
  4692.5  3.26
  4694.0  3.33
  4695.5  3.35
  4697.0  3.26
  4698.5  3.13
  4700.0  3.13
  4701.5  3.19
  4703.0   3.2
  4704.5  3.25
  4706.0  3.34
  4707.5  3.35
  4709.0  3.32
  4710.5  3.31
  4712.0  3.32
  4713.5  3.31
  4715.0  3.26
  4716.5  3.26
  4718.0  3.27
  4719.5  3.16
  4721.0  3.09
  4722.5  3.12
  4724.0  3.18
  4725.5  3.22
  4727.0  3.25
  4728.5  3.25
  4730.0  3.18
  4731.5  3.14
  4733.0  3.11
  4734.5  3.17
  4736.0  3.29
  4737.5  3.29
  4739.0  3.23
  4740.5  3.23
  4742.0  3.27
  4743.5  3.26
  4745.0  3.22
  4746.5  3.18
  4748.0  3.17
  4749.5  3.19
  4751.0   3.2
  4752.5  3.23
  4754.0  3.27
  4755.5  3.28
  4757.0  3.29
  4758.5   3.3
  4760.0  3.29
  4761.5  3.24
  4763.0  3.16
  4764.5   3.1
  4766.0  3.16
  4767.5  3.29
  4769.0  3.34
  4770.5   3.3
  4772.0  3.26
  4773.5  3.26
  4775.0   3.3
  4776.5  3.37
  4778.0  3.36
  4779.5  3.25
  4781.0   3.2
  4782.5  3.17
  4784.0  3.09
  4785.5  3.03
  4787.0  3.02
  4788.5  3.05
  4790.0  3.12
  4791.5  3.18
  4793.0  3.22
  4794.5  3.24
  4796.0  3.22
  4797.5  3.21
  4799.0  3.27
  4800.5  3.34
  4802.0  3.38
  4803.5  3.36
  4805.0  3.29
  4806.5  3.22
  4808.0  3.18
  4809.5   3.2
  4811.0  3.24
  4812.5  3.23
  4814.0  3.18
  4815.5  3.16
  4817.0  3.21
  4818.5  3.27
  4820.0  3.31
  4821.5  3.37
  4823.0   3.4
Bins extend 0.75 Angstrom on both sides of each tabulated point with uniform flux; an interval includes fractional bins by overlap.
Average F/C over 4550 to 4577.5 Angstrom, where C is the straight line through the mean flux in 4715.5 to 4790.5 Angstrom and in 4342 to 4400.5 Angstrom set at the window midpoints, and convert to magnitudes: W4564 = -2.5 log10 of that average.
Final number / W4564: -0.03 mag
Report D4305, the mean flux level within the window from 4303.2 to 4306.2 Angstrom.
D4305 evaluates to 2.17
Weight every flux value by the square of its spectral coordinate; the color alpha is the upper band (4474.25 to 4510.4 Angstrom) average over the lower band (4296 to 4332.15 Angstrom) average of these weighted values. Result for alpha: 1.38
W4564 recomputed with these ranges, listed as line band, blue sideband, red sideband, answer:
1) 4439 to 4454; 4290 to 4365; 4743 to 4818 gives -0.10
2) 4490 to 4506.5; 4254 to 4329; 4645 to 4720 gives -0.09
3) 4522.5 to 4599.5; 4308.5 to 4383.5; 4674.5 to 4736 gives -0.01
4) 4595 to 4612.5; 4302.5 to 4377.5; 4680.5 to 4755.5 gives -0.04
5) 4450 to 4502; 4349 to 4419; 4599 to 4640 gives 0.00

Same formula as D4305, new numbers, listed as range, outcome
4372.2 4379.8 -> 3.03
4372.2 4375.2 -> 3.02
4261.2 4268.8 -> 2.75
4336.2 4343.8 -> 2.45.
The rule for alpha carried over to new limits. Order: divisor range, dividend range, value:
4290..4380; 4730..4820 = 1.44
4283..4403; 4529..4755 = 1.33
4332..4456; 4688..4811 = 1.29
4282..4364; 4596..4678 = 1.39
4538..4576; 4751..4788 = 1.13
